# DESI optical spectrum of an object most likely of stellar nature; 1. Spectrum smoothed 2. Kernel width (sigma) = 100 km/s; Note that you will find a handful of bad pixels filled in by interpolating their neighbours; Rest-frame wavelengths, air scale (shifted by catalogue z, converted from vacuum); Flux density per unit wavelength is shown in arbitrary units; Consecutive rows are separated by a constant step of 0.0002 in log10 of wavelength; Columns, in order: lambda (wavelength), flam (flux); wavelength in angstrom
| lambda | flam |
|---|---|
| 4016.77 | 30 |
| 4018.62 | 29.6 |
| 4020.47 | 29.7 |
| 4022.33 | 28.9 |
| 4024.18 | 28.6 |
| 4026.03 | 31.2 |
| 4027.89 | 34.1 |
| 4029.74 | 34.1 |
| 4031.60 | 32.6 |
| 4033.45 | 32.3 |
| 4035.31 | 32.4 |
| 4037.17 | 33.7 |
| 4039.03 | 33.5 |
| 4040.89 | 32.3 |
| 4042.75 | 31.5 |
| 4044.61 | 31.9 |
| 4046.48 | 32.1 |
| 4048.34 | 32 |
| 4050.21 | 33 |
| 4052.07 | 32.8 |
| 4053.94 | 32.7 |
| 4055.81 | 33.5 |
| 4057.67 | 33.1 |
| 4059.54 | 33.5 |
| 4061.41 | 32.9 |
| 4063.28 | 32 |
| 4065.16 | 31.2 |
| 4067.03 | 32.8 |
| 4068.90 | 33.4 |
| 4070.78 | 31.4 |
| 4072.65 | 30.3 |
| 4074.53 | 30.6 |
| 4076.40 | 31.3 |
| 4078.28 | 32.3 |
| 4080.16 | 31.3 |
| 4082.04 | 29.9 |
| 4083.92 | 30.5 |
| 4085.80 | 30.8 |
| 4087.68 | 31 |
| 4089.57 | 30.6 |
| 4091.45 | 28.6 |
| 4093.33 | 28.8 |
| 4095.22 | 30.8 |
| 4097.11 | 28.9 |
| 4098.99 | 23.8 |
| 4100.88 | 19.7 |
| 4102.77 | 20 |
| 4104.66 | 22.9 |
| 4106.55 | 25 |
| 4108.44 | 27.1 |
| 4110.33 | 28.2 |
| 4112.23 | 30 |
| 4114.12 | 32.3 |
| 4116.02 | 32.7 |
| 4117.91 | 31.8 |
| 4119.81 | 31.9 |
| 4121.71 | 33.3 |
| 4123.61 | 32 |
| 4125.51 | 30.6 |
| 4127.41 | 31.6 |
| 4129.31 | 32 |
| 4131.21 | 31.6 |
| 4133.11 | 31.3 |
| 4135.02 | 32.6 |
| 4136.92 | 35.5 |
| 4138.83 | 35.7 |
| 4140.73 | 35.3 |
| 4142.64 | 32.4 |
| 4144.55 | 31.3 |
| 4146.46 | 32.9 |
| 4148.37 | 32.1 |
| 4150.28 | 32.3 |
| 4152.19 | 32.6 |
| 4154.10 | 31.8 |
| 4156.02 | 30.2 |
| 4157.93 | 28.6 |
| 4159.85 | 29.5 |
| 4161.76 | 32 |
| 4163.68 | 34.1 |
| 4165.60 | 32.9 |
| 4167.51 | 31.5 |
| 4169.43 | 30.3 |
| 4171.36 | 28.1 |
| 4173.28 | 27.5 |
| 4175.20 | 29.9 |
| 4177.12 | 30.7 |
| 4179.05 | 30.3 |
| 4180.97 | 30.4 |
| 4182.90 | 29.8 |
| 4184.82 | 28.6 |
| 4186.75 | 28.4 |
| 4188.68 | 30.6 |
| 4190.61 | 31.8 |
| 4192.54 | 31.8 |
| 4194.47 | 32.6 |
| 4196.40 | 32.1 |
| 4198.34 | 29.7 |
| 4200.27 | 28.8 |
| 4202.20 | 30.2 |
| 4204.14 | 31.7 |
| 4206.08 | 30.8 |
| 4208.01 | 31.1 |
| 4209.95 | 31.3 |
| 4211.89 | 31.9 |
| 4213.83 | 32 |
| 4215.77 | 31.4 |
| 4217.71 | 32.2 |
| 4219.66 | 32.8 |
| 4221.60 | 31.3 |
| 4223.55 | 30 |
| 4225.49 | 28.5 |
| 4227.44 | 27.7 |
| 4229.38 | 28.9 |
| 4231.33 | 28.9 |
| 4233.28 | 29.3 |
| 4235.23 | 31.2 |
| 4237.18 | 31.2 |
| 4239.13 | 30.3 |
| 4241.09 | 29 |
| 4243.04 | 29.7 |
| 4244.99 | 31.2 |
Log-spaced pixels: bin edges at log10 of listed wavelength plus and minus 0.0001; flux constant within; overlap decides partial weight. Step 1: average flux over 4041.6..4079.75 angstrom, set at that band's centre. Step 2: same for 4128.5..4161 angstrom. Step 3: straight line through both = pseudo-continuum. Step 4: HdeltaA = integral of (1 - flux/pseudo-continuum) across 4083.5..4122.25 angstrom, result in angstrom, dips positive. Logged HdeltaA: 4.5 angstrom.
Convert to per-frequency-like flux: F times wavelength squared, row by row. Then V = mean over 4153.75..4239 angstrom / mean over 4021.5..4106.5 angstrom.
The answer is 1.06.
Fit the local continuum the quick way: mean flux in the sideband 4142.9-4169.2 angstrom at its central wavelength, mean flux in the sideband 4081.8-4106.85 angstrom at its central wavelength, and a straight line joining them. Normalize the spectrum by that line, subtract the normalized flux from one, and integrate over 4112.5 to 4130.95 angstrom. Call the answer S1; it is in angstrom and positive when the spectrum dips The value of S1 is -1.7 angstrom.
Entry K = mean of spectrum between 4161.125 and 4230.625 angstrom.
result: 30.6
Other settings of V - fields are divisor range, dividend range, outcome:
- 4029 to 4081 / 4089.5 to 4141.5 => 0.95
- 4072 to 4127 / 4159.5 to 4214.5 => 1.10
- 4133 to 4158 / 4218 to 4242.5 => 0.96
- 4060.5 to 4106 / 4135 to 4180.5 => 1.12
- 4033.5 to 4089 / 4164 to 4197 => 1.01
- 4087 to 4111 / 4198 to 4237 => 1.22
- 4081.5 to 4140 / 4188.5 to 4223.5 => 1.10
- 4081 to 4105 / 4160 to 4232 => 1.17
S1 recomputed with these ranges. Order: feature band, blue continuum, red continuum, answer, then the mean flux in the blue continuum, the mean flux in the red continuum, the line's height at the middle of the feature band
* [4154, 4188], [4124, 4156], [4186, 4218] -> 1.7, 32.5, 31.1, 31.8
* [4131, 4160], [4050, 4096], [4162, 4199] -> -1.3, 31.5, 30.6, 30.9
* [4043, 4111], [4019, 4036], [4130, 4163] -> 3.7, 31.5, 32.2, 31.8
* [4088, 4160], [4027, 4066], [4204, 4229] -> 3.7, 32.7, 30.9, 31.9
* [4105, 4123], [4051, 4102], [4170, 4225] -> 0.3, 30.6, 30.6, 30.6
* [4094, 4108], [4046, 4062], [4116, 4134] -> 3.3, 32.9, 31.8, 32.2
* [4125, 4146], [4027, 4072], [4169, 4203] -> -1.2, 32.7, 30.1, 31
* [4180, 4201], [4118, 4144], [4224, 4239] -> 0.2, 32.7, 29.5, 30.8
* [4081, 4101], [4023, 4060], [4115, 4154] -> 2.3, 32.5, 32.6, 32.5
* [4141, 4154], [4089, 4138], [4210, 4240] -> -1.2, 29.4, 30.5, 29.7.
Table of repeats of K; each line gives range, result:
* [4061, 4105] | 29.4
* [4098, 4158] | 30.4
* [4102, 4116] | 27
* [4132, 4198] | 31.4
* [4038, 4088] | 32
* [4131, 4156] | 32.8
